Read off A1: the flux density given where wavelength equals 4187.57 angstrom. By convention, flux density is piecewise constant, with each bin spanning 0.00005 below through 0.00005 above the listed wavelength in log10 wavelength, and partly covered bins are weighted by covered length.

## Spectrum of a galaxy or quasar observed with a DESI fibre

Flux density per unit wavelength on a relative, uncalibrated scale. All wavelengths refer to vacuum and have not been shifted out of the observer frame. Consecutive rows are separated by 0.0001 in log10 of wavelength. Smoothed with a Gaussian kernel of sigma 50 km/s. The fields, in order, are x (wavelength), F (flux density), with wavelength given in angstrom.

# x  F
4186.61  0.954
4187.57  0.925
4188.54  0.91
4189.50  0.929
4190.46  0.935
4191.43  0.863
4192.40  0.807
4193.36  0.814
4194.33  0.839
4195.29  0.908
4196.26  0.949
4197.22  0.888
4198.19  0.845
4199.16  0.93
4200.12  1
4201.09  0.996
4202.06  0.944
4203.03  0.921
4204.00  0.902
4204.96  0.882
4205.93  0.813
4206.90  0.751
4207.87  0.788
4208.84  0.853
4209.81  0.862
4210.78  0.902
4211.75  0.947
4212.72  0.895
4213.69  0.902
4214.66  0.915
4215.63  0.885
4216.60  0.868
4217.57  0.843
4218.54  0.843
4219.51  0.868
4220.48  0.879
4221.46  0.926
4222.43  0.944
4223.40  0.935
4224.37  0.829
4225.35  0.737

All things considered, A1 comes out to 0.925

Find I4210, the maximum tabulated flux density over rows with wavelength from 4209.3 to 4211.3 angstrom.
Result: 0.902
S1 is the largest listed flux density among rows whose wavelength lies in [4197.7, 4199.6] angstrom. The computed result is 0.93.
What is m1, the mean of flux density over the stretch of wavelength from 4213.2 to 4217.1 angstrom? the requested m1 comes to 0.893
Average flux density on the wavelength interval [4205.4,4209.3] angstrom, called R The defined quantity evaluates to 0.801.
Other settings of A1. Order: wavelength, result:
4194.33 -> 0.839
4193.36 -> 0.814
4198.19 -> 0.845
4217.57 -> 0.843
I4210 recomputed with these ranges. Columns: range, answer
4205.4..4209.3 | 0.853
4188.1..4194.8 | 0.935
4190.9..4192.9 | 0.863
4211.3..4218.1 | 0.947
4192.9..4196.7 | 0.949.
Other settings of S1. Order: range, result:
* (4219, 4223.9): 0.944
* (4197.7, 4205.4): 1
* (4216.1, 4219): 0.868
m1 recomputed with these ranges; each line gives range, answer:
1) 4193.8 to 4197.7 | 0.896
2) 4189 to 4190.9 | 0.936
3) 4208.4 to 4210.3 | 0.857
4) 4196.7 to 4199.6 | 0.888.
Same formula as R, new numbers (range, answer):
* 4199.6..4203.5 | 0.965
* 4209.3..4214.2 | 0.901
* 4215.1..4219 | 0.861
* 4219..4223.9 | 0.91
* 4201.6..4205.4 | 0.913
